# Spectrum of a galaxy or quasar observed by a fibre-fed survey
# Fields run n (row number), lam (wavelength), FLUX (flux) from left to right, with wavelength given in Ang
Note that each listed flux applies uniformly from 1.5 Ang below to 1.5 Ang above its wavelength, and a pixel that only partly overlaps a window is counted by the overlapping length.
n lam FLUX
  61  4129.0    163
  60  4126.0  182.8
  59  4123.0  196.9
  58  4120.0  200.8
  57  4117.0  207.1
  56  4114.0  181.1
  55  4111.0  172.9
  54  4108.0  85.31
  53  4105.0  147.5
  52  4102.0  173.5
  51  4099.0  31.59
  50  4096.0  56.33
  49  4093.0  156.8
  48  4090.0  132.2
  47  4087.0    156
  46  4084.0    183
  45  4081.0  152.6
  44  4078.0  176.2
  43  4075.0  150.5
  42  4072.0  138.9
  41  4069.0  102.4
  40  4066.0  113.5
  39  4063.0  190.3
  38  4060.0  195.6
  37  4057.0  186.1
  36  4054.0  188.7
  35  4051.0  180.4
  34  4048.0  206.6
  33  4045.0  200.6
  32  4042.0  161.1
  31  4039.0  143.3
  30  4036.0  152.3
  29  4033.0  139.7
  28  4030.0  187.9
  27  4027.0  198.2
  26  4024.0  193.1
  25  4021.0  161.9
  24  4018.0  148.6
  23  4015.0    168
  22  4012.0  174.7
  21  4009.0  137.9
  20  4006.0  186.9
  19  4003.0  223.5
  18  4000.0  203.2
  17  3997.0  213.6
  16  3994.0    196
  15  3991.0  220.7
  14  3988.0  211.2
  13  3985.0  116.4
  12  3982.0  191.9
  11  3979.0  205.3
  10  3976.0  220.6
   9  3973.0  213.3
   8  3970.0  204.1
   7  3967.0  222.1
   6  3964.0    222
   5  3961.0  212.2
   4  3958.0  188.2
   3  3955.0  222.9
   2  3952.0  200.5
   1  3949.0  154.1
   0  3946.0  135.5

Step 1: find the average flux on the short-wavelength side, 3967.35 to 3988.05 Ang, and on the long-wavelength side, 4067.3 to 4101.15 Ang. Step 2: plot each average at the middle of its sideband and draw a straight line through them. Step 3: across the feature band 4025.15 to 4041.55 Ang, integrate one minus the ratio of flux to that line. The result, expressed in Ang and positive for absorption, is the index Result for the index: -0.27 Ang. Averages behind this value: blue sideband 195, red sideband 131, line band 165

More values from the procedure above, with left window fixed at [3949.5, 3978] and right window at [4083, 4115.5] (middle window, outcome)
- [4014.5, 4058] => -1.6 Ang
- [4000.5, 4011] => 0.1 Ang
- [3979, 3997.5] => 0.4 Ang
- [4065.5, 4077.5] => 1.4 Ang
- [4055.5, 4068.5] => -1.0 Ang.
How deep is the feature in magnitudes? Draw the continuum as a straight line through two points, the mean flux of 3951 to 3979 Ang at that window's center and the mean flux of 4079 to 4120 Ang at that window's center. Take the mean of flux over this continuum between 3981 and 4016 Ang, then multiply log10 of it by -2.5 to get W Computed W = 0.04 mag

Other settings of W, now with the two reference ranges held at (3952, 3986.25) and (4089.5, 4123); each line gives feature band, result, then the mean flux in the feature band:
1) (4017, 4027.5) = 0.029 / 175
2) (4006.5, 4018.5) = 0.146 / 160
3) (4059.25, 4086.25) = 0.019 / 155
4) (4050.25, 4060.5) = -0.138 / 187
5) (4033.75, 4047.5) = 0.033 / 166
